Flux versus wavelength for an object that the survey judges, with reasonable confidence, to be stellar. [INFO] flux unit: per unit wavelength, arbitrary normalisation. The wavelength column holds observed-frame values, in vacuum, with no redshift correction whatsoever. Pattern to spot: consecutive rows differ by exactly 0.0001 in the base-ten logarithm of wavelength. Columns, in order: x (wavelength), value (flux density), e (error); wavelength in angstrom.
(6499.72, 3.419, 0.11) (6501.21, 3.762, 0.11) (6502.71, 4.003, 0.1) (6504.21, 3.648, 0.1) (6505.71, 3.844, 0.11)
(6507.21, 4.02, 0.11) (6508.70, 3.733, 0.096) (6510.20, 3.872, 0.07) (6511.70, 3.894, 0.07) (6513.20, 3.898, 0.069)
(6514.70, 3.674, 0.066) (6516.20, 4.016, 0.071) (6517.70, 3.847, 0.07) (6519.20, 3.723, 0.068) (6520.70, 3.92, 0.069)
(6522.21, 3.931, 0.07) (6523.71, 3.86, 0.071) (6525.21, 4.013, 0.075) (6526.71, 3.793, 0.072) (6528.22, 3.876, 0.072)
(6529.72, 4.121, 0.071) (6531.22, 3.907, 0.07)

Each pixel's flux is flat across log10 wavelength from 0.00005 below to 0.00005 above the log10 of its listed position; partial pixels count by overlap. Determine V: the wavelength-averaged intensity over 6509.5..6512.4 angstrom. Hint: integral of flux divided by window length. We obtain 3.88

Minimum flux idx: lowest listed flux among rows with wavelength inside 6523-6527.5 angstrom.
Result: 3.793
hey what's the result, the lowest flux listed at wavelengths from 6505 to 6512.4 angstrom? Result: 3.733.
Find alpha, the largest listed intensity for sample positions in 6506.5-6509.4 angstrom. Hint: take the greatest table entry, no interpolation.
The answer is 4.02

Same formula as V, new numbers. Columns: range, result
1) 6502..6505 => 3.82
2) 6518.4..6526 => 3.89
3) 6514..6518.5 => 3.85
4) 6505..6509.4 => 3.87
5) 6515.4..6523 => 3.88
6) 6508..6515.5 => 3.81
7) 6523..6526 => 3.94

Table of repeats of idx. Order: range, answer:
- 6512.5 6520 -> 3.674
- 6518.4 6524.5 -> 3.723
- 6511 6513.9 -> 3.894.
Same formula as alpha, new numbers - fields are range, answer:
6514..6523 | 4.016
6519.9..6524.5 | 3.931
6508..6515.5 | 3.898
